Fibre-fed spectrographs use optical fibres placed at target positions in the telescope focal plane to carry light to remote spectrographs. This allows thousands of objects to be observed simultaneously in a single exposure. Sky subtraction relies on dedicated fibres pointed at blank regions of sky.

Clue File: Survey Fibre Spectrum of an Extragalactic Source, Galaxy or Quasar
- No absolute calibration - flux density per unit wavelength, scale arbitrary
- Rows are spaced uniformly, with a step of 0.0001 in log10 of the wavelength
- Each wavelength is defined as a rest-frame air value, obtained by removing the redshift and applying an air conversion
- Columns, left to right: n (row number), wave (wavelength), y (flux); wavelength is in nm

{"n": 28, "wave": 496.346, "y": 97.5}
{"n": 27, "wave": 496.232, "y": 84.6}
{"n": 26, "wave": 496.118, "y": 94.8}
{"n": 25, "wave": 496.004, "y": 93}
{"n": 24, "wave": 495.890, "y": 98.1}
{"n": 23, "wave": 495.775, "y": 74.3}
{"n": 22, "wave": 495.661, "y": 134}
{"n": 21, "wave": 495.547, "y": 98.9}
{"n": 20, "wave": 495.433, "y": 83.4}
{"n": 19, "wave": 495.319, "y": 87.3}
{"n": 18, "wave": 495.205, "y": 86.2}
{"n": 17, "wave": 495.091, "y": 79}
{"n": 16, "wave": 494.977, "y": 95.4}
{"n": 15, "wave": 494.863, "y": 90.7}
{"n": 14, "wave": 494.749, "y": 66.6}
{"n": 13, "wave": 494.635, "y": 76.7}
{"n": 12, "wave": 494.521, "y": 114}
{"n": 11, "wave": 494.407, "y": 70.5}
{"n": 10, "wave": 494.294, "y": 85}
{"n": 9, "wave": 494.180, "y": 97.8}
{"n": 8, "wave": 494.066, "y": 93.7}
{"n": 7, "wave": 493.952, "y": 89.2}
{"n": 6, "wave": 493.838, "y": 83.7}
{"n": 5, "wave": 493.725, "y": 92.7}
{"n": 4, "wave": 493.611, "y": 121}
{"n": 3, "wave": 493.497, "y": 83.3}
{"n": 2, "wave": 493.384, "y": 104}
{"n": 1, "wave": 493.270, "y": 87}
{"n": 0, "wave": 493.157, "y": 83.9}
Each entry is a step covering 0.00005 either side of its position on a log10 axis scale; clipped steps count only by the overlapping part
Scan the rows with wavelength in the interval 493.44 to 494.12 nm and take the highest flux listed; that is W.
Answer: 121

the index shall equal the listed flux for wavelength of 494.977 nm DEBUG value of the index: 95.4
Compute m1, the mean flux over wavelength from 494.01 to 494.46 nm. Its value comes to 87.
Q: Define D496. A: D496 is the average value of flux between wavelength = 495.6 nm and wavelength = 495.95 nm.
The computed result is 102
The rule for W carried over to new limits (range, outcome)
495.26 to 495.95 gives 134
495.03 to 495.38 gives 87.3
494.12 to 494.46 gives 97.8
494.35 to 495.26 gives 114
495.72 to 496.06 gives 98.1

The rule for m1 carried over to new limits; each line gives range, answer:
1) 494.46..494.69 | 95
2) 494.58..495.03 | 82.2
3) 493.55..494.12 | 95.9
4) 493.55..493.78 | 106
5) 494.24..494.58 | 90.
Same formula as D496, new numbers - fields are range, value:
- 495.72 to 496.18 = 90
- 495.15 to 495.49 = 85.7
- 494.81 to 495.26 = 87.8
